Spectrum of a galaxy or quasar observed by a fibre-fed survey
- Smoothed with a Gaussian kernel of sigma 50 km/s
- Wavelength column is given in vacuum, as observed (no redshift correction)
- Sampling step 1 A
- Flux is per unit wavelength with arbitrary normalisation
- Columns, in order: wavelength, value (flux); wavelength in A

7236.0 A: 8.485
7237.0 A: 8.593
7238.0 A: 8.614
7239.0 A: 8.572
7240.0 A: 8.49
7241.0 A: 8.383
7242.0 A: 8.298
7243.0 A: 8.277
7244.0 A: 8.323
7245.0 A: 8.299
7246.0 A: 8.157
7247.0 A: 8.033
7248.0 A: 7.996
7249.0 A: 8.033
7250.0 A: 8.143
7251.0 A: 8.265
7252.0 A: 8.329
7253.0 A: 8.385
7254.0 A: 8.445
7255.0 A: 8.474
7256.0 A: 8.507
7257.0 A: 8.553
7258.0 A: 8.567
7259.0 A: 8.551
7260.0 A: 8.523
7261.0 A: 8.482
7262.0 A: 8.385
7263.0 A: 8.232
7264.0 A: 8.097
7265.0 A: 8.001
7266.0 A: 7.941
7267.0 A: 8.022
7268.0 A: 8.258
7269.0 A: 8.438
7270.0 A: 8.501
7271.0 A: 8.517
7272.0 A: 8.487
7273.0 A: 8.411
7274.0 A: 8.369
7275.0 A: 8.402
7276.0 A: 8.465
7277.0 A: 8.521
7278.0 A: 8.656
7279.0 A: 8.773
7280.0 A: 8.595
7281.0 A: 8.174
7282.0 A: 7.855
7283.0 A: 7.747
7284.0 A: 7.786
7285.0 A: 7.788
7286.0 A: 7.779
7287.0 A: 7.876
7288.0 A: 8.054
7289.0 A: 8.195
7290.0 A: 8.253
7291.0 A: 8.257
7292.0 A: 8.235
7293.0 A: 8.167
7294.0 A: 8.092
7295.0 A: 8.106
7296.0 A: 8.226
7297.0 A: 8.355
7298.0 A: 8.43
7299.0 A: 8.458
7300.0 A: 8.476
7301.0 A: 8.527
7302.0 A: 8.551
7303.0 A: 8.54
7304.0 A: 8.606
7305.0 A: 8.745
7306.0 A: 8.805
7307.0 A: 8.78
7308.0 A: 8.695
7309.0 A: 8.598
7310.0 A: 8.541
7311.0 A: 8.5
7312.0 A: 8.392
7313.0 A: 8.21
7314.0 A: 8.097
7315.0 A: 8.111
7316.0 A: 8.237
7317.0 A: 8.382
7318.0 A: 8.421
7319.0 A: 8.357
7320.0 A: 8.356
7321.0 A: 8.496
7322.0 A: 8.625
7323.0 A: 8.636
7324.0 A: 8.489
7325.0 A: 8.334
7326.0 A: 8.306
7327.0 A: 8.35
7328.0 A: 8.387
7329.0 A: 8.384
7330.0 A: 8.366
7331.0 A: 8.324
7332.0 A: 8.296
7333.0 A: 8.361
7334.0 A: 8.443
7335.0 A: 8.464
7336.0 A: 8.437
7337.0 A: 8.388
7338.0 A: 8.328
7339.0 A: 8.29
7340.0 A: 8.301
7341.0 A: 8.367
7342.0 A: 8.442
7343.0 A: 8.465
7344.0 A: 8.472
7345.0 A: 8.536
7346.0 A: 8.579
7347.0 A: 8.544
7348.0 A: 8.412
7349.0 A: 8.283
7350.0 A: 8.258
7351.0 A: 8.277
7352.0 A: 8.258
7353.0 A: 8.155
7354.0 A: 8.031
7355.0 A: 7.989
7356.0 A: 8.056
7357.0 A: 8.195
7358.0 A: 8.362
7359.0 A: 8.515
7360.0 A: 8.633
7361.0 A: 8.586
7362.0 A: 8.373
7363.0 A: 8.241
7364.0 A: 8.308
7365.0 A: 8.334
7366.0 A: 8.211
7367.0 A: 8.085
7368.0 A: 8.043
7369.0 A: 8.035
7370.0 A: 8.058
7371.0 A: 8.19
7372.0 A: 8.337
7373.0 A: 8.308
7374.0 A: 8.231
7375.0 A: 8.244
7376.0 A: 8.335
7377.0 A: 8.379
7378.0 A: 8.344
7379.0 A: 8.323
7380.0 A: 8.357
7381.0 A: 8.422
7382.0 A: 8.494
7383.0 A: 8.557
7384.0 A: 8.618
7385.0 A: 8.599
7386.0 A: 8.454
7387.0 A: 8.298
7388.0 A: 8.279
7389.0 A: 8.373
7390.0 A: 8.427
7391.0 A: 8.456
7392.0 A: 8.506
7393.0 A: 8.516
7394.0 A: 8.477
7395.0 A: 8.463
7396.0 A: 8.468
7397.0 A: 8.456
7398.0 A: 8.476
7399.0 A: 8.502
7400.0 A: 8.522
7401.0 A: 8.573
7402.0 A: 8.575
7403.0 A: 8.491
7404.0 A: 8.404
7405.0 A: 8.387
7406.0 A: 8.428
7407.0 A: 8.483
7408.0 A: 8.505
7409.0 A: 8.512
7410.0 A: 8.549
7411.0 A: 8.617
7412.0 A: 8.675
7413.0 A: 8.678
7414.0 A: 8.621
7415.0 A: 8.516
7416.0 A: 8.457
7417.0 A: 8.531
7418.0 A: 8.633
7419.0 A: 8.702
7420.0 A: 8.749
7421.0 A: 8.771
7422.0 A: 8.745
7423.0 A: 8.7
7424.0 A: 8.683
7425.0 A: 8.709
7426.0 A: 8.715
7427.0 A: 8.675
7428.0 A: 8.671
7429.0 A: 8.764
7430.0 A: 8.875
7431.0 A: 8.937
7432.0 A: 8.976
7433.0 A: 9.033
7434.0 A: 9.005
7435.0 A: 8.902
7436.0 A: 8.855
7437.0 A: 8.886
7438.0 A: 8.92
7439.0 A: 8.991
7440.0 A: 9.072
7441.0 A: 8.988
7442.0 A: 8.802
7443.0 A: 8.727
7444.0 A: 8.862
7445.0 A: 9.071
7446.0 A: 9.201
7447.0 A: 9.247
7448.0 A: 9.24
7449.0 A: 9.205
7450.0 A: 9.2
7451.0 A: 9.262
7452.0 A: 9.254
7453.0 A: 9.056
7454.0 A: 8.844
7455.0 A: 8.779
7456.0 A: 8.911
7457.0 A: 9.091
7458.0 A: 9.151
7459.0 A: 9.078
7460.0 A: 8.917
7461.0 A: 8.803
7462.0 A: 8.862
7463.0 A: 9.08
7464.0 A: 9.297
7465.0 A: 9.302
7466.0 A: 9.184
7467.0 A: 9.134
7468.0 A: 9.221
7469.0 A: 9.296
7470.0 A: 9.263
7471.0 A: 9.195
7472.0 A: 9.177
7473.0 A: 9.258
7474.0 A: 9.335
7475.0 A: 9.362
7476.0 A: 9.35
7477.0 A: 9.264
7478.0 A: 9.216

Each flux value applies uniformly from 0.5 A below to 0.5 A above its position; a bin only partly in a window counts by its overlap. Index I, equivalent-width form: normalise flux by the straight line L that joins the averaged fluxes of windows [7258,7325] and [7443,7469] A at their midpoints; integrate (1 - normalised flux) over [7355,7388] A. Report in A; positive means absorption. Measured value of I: 1.45 A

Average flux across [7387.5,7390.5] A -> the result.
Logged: 8.36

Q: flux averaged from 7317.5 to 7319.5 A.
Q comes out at 8.39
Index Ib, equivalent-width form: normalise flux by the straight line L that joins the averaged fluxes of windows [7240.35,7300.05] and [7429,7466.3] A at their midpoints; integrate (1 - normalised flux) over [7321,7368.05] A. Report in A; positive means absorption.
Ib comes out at 1.3 A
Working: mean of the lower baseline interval 8.27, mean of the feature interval 8.36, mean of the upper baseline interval 9.02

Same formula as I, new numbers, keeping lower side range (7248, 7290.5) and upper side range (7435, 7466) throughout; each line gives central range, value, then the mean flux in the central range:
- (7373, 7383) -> 0.43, 8.36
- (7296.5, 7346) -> 0.32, 8.44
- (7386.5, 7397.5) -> 0.45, 8.43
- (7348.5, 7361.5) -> 0.54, 8.28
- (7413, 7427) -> 0.39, 8.66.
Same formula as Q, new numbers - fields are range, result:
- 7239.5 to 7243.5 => 8.36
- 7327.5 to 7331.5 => 8.37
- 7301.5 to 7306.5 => 8.65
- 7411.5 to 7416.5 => 8.59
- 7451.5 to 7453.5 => 9.15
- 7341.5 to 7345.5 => 8.48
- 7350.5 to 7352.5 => 8.27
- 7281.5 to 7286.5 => 7.79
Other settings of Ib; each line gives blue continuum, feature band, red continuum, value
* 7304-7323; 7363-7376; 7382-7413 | 0.43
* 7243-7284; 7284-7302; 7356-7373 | 0.24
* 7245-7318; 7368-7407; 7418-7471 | 1.54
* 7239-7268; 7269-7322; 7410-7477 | 0.59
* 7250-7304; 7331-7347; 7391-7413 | -0.01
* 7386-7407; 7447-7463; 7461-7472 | -0.01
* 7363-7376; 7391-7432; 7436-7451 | 0.37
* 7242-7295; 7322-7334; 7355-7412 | -0.10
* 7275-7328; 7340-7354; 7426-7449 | 0.28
